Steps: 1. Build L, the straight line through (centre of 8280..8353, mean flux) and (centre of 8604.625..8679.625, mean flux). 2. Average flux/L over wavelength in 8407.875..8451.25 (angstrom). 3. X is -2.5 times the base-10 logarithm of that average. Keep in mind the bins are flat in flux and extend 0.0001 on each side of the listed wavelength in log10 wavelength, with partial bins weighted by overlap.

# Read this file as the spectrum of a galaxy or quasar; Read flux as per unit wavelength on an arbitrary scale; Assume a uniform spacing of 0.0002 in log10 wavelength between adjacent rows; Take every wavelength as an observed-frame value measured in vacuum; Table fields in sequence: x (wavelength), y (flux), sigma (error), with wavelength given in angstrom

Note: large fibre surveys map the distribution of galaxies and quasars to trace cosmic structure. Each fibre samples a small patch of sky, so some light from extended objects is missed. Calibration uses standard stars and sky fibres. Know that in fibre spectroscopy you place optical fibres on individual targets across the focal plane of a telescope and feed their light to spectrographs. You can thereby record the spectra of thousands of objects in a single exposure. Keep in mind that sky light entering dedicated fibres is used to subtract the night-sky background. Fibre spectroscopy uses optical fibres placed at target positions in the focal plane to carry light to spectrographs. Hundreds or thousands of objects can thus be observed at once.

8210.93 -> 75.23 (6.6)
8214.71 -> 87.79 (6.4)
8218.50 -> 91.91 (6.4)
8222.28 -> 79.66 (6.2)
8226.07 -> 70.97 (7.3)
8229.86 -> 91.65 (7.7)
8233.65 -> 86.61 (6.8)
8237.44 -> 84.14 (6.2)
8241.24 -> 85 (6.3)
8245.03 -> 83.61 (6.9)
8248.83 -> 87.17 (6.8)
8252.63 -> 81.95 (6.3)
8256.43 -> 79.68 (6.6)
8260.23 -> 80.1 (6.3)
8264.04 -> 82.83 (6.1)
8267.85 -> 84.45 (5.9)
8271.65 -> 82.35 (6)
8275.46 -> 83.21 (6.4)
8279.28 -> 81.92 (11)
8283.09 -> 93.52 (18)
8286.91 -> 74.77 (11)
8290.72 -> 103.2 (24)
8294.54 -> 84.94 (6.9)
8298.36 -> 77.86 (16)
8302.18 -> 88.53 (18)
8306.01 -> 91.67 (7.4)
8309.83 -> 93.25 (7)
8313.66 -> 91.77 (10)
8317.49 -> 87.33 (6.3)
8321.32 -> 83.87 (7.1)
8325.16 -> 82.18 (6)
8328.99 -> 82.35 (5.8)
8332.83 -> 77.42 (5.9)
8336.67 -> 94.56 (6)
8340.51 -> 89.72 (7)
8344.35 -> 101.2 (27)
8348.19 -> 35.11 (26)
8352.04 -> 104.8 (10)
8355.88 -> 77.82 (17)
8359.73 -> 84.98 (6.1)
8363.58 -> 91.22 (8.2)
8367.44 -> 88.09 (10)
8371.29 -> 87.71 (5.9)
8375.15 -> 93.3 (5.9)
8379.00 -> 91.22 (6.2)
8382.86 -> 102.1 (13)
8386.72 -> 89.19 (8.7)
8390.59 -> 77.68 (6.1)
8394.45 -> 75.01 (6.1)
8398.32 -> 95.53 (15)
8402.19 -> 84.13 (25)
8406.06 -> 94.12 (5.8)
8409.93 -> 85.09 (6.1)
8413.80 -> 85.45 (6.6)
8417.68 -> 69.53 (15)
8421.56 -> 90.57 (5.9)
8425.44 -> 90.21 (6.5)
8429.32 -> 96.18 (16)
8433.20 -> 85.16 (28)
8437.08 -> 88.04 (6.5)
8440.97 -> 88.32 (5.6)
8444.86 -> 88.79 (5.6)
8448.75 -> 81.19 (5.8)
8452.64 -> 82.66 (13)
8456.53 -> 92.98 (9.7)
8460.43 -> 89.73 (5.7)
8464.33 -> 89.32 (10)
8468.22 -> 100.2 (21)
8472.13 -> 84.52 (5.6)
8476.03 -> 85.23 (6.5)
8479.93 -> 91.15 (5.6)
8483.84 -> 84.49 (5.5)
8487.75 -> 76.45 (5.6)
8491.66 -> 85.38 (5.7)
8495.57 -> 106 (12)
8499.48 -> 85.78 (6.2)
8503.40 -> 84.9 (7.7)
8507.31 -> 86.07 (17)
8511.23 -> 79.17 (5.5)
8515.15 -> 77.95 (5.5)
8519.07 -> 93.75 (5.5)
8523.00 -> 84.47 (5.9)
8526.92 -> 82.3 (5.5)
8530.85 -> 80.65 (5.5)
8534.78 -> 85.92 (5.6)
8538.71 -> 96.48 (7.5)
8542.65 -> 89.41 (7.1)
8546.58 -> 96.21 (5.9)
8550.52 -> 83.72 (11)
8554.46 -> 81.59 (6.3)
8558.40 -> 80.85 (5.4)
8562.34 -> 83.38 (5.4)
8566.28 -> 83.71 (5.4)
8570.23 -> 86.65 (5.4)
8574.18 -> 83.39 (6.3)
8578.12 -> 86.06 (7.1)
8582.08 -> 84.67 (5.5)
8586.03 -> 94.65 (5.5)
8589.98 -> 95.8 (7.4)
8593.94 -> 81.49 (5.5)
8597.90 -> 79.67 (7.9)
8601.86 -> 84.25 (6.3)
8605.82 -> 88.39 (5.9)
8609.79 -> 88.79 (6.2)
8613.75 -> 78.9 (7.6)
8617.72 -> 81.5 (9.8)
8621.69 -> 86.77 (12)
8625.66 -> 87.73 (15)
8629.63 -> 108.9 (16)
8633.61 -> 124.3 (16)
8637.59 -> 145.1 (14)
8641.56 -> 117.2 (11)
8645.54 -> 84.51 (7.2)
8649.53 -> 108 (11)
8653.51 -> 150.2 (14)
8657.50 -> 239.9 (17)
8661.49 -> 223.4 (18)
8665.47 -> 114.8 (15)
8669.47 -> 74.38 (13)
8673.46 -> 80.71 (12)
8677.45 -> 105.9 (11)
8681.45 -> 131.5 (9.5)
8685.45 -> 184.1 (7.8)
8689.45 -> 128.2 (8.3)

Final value 0.12 mag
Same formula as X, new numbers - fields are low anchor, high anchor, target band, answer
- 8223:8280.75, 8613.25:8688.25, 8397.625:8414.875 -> 0.117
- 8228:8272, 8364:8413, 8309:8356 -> 0.026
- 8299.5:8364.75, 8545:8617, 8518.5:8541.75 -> -0.017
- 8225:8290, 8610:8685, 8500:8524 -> 0.259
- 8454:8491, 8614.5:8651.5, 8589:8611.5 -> 0.173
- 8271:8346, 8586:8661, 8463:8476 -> 0.092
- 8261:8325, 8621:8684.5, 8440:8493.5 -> 0.206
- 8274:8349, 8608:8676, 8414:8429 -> 0.135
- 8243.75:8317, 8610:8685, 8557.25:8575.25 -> 0.318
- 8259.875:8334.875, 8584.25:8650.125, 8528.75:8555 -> 0.066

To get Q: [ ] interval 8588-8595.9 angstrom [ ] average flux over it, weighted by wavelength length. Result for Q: 88.7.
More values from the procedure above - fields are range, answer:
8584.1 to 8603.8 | 87.2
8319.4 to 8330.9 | 82.8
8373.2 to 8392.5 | 90.7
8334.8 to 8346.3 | 95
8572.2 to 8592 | 88.9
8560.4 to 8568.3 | 83.6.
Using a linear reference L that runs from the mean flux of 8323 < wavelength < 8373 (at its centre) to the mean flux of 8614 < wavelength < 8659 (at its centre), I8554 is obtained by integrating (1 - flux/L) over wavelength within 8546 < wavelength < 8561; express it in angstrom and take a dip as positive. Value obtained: 3.3 angstrom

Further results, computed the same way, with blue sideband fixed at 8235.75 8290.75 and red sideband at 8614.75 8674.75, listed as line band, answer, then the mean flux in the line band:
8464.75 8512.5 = 8.33 angstrom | 87.6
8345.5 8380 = 3.61 angstrom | 84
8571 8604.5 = 8.57 angstrom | 86.3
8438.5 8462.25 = 3.51 angstrom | 87.3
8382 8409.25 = 2.65 angstrom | 87.6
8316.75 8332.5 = 1.21 angstrom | 83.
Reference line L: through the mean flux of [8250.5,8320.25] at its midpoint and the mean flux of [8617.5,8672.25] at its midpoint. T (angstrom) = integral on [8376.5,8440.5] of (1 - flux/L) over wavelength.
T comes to 7.6 angstrom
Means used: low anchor 85.7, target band 87.5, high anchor 126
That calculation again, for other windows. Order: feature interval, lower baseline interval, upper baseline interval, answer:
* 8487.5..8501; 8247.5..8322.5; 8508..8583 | -0.73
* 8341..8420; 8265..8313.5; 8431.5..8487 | 1.38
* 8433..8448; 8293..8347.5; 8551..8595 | -0.22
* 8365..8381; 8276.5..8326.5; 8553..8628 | -0.62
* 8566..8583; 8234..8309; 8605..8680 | 3.88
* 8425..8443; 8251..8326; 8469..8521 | -0.69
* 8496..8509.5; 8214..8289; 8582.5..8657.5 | 1.24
